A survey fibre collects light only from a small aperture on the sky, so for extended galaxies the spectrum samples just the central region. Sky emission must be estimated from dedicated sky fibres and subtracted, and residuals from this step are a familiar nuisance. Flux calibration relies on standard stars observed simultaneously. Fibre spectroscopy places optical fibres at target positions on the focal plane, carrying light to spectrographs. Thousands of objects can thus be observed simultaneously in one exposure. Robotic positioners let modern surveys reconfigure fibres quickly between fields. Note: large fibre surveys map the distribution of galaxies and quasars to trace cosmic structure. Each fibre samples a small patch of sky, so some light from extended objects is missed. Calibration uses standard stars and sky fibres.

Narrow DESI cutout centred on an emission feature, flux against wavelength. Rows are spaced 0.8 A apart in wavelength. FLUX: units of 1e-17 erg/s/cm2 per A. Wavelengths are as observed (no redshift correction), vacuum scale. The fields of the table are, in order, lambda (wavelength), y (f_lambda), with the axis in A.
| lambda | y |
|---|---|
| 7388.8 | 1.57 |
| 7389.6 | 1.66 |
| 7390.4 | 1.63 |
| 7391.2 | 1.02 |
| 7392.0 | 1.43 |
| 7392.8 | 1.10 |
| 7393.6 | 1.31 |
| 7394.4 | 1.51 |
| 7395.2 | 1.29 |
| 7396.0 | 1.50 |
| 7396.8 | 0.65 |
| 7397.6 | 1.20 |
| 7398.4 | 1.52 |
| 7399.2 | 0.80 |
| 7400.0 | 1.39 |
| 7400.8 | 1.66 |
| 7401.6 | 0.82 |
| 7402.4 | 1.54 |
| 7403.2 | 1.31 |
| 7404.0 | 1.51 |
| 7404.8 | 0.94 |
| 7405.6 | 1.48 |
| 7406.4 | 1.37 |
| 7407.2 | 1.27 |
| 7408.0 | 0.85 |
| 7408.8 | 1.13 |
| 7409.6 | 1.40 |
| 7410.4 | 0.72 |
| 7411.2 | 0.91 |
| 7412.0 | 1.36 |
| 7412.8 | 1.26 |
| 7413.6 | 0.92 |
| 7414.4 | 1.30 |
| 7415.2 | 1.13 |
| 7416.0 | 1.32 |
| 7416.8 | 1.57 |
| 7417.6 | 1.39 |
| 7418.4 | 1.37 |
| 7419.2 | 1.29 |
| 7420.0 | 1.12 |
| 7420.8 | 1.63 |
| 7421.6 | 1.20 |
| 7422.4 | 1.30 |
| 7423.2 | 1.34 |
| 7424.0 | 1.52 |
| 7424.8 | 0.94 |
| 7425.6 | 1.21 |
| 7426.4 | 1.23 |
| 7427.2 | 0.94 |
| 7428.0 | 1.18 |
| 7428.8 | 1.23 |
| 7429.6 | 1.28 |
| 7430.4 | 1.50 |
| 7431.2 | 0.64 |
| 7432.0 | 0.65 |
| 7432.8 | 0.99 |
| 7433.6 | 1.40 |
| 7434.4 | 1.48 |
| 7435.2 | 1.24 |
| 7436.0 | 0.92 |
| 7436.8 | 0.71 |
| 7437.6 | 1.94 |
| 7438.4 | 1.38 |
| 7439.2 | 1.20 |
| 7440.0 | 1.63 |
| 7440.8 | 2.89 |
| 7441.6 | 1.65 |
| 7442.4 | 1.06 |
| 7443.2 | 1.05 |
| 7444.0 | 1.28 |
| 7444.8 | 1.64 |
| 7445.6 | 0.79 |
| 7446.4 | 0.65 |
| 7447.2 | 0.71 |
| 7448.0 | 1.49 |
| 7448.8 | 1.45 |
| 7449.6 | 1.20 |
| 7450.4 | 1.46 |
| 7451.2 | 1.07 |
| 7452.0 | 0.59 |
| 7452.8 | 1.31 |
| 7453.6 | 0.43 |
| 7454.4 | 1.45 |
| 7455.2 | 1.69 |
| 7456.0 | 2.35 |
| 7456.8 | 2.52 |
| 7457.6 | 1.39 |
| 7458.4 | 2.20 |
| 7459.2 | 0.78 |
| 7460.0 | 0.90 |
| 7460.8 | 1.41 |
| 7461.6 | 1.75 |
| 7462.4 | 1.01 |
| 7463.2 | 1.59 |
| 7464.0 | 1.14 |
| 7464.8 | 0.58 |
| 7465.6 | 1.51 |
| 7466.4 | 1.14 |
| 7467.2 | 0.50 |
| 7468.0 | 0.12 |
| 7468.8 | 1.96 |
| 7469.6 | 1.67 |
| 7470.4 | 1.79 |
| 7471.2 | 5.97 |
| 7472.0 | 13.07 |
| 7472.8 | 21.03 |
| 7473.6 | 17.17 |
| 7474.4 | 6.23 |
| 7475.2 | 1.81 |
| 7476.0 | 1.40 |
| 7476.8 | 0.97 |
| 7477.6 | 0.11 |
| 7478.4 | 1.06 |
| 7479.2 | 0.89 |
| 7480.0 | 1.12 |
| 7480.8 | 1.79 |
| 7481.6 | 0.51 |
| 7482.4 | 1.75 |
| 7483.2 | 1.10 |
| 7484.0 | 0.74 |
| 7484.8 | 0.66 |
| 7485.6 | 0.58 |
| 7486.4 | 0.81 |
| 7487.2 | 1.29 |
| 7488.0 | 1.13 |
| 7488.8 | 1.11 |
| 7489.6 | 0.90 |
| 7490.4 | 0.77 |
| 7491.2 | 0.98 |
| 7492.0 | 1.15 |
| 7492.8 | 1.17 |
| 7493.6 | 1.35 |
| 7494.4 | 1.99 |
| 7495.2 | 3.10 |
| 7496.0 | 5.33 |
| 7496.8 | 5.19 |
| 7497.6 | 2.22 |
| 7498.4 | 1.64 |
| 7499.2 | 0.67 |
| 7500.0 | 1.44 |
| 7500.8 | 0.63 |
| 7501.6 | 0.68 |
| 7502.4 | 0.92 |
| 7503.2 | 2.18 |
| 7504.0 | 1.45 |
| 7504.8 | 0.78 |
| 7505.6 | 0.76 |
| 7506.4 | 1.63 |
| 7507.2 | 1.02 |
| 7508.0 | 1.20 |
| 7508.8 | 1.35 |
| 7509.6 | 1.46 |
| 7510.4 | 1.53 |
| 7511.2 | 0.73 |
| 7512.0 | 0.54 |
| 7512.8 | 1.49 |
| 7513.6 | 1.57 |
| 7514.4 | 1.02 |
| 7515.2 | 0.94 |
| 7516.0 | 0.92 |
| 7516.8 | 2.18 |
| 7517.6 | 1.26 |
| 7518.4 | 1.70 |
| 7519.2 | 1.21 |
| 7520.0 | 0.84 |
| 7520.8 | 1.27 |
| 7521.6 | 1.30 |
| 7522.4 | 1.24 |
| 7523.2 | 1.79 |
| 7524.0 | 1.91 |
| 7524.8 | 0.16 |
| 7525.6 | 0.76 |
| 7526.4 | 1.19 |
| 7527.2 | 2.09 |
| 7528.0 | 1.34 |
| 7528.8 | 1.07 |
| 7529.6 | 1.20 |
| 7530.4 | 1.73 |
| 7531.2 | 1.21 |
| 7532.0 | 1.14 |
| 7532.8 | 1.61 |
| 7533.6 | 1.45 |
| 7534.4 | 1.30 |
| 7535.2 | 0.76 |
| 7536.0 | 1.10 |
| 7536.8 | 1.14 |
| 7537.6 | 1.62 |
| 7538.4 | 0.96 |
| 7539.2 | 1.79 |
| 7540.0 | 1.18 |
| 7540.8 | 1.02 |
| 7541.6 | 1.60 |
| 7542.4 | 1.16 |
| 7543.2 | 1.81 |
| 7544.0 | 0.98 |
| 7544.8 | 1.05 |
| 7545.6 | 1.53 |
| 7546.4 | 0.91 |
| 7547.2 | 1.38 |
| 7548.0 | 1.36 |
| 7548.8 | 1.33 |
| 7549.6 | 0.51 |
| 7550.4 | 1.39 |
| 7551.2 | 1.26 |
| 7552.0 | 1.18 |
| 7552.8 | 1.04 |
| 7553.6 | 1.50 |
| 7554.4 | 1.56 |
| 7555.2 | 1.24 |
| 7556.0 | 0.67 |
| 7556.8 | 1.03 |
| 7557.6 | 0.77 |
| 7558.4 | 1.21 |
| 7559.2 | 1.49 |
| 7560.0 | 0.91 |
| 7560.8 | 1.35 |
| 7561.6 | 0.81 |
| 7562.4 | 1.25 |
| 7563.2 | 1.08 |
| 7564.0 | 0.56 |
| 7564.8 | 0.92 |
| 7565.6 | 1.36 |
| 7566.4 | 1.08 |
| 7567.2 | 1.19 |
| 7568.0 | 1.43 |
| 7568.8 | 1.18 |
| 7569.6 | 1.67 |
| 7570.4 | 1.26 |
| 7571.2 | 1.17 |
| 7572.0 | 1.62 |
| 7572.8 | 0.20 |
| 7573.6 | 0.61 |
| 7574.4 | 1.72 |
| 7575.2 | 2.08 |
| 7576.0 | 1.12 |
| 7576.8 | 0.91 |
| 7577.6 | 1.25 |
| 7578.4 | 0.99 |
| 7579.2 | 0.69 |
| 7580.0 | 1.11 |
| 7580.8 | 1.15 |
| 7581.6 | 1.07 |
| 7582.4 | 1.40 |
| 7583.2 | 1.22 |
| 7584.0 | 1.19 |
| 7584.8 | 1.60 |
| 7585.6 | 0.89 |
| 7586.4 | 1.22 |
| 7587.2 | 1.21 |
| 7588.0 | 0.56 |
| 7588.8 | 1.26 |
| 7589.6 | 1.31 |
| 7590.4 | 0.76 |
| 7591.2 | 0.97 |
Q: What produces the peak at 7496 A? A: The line [N II]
